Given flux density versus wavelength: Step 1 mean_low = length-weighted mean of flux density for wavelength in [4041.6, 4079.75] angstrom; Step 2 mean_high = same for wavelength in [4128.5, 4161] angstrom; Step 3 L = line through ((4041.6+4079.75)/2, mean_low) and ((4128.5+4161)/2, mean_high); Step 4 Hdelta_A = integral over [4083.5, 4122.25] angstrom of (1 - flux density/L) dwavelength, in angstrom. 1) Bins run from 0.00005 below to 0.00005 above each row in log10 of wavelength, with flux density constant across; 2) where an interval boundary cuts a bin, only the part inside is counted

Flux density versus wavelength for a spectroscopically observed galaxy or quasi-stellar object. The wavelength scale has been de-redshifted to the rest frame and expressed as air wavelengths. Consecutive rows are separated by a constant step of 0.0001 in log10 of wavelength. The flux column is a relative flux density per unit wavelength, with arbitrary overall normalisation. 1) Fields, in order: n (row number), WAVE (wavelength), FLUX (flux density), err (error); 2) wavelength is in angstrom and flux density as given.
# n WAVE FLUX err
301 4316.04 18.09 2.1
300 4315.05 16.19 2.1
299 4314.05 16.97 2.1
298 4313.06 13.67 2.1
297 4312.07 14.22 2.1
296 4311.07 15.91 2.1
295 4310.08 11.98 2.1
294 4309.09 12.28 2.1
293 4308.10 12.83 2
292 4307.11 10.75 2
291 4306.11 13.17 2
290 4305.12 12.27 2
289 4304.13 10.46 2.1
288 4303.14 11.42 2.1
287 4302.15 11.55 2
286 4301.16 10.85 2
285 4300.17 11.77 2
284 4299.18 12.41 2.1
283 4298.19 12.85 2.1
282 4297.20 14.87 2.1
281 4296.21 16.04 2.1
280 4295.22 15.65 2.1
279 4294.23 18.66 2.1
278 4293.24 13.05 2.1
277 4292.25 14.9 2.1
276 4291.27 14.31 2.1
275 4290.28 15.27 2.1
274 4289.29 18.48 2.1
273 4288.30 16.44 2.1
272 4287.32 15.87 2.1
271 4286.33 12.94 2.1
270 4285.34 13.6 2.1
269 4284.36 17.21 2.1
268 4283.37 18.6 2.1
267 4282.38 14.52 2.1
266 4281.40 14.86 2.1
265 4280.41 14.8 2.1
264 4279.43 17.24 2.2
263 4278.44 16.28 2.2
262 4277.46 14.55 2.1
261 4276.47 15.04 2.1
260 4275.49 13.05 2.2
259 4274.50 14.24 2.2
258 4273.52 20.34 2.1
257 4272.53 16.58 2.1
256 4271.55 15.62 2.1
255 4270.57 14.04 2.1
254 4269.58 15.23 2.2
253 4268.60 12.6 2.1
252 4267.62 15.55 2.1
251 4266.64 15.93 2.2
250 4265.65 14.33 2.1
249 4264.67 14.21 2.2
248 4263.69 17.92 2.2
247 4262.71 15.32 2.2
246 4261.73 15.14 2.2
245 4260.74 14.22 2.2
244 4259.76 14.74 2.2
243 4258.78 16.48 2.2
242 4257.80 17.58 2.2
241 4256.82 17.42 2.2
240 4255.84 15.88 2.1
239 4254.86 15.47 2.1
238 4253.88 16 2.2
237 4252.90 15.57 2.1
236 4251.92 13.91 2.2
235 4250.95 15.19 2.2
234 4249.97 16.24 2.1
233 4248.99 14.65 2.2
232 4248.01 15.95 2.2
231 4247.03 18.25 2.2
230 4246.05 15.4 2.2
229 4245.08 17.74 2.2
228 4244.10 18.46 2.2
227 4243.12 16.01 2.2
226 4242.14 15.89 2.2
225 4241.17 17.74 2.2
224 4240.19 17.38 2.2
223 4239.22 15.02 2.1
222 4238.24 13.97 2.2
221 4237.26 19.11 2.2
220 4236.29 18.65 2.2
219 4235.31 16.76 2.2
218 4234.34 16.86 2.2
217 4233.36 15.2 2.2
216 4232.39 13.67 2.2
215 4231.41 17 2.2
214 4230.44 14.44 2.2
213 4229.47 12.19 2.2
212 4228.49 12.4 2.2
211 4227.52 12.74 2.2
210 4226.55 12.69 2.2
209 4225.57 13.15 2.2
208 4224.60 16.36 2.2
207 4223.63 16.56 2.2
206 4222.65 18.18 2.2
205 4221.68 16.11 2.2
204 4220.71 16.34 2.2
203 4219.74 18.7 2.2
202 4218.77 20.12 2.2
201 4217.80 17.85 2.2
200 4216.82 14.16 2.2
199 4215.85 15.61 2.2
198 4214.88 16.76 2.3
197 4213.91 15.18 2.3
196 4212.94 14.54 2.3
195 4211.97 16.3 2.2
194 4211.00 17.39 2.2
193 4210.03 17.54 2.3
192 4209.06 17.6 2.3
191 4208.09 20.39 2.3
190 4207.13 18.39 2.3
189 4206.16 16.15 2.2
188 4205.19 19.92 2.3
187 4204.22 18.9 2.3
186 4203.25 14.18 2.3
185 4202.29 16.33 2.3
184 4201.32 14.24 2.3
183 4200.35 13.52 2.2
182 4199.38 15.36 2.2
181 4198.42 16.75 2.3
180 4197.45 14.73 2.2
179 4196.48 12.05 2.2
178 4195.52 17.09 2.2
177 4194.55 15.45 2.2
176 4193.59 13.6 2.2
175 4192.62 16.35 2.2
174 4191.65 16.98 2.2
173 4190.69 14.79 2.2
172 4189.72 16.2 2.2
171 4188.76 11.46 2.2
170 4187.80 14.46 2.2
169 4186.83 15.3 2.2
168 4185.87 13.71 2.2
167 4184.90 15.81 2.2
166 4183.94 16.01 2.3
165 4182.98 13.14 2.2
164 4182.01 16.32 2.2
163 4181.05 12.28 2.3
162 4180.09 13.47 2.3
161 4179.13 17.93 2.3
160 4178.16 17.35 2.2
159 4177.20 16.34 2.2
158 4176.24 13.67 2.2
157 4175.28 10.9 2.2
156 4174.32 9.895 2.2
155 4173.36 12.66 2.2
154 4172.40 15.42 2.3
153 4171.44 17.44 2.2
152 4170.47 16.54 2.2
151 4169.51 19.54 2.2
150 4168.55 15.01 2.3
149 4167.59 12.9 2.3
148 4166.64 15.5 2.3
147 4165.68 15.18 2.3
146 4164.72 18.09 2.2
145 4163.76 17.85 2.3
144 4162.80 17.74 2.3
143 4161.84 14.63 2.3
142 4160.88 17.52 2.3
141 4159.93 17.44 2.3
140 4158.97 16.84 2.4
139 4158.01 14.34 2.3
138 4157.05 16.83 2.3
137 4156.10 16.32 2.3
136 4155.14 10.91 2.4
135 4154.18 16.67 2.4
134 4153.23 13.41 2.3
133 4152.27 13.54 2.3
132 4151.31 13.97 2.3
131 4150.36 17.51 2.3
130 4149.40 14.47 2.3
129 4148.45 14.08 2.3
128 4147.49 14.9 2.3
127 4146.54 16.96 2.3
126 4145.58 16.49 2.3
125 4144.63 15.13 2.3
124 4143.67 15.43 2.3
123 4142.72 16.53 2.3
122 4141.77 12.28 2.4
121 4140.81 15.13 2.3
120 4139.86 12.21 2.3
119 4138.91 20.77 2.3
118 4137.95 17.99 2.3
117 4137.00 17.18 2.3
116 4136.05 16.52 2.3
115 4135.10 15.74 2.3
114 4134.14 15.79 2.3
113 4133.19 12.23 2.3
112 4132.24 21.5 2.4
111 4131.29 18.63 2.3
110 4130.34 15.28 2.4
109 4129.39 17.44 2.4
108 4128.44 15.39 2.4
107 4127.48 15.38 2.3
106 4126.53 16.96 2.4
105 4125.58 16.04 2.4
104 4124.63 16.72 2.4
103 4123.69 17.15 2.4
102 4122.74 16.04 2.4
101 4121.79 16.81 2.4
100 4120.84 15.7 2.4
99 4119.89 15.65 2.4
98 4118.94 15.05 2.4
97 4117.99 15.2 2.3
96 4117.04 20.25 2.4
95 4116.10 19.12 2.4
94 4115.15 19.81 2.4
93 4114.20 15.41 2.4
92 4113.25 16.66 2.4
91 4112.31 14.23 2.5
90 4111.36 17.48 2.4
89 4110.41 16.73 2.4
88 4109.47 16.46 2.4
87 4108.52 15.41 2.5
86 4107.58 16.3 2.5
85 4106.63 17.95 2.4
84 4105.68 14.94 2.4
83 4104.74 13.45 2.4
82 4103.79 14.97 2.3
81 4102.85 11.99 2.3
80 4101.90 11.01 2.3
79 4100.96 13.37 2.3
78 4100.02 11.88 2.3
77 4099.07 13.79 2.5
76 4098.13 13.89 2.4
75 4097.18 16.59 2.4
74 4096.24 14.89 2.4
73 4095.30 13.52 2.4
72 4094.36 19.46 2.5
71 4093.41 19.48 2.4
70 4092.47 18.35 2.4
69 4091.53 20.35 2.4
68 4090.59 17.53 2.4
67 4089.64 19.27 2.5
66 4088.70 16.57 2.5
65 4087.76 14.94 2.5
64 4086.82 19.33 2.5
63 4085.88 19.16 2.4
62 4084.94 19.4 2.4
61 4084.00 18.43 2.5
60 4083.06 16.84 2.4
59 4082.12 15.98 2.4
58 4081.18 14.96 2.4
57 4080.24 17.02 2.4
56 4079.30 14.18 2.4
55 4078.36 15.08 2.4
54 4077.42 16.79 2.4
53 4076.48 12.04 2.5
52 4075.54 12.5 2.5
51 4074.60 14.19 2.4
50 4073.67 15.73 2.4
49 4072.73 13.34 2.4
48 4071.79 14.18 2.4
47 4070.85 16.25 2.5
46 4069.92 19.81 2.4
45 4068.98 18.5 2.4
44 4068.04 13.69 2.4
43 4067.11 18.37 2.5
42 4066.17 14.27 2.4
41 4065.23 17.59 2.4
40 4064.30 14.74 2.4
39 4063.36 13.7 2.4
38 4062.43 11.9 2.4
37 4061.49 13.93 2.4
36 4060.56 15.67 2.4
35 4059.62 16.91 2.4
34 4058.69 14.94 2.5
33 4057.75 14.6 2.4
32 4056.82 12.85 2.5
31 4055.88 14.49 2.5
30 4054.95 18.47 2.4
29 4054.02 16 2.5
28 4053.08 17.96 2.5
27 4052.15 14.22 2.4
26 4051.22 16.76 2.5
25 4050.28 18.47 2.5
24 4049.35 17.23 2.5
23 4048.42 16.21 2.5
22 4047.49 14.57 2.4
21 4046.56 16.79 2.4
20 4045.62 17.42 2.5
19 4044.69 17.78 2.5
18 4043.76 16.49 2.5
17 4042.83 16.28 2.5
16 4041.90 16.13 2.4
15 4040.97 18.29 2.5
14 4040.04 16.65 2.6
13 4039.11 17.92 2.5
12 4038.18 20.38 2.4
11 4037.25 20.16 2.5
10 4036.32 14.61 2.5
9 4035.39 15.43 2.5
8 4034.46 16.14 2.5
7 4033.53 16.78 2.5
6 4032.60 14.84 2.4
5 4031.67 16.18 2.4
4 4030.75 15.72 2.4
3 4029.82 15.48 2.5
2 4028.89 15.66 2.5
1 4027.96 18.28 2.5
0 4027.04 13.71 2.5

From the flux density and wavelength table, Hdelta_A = -1.6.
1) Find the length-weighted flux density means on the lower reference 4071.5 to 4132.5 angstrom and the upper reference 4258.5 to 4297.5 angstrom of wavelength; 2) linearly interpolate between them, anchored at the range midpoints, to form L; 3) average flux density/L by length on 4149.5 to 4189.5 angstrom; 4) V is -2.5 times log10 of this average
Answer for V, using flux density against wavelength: 0.05 mag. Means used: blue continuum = 16.1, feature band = 15.2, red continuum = 15.5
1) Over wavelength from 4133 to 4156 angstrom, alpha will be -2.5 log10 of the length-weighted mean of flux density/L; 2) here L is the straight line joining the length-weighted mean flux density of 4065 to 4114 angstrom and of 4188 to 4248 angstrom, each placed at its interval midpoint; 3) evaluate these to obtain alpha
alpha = 0.05 mag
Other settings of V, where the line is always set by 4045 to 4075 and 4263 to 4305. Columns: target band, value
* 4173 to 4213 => -0.01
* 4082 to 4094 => -0.16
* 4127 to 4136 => -0.06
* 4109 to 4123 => -0.08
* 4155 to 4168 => -0.05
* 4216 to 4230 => -0.03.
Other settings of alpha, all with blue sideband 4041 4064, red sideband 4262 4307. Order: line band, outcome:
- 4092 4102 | 0.03 mag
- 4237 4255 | -0.09 mag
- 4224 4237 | 0.01 mag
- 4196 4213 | -0.09 mag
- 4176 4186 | 0.00 mag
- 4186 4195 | 0.02 mag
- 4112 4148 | -0.06 mag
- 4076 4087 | -0.05 mag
